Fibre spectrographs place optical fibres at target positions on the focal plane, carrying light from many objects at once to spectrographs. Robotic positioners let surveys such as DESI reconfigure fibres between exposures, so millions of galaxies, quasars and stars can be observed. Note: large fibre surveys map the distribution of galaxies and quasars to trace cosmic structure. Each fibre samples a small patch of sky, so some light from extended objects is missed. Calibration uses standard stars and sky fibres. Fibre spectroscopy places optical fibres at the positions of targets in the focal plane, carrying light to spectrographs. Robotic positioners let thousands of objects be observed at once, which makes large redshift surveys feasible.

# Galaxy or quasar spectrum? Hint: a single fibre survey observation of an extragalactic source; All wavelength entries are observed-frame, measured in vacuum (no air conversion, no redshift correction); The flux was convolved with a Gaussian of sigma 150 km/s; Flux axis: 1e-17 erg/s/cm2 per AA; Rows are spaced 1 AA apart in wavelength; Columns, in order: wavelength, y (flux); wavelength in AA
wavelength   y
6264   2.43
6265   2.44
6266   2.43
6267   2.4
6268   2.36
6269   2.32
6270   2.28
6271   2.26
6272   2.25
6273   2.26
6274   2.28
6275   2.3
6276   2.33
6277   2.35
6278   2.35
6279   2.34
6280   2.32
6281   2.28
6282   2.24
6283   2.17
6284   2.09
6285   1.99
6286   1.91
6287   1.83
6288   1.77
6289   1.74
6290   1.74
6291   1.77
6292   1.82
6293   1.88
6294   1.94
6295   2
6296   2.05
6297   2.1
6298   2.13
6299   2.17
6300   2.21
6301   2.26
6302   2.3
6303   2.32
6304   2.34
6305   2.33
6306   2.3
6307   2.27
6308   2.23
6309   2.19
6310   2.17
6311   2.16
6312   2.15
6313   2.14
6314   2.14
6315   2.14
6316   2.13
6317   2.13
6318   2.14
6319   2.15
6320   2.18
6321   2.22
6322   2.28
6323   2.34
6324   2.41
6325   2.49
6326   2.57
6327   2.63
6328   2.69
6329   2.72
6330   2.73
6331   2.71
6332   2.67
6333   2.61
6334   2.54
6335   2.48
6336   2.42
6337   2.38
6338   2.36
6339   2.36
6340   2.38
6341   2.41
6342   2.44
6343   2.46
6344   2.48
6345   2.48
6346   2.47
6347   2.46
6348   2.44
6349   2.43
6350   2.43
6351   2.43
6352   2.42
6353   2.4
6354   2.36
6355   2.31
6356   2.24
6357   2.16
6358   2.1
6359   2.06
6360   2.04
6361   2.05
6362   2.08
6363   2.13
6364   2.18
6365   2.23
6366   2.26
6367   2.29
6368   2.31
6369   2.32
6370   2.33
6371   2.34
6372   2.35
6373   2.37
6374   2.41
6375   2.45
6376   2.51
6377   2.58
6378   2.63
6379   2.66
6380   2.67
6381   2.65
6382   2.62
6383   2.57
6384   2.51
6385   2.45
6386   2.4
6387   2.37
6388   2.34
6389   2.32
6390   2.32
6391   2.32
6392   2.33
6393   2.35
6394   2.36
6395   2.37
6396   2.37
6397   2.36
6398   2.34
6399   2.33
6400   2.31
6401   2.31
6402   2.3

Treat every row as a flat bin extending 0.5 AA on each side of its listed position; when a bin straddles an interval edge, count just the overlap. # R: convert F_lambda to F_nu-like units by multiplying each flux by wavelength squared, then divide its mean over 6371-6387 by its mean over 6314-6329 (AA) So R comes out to 1.1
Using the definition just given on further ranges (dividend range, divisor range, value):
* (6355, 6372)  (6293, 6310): 1.03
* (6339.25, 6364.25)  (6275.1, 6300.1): 1.15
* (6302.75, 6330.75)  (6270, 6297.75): 1.12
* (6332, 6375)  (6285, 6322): 1.13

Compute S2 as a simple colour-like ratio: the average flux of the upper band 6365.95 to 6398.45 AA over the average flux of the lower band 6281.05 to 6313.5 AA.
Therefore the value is 1.16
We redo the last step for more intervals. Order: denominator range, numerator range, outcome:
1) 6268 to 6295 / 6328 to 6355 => 1.18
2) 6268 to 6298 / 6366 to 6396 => 1.15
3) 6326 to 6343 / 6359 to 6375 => 0.89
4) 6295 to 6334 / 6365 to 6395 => 1.05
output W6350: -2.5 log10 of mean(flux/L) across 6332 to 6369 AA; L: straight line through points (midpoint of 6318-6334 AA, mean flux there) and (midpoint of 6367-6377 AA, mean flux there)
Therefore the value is 0.041 mag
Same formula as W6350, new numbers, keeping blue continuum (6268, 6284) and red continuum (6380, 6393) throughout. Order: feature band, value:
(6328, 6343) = -0.07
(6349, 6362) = 0.07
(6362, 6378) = 0.04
